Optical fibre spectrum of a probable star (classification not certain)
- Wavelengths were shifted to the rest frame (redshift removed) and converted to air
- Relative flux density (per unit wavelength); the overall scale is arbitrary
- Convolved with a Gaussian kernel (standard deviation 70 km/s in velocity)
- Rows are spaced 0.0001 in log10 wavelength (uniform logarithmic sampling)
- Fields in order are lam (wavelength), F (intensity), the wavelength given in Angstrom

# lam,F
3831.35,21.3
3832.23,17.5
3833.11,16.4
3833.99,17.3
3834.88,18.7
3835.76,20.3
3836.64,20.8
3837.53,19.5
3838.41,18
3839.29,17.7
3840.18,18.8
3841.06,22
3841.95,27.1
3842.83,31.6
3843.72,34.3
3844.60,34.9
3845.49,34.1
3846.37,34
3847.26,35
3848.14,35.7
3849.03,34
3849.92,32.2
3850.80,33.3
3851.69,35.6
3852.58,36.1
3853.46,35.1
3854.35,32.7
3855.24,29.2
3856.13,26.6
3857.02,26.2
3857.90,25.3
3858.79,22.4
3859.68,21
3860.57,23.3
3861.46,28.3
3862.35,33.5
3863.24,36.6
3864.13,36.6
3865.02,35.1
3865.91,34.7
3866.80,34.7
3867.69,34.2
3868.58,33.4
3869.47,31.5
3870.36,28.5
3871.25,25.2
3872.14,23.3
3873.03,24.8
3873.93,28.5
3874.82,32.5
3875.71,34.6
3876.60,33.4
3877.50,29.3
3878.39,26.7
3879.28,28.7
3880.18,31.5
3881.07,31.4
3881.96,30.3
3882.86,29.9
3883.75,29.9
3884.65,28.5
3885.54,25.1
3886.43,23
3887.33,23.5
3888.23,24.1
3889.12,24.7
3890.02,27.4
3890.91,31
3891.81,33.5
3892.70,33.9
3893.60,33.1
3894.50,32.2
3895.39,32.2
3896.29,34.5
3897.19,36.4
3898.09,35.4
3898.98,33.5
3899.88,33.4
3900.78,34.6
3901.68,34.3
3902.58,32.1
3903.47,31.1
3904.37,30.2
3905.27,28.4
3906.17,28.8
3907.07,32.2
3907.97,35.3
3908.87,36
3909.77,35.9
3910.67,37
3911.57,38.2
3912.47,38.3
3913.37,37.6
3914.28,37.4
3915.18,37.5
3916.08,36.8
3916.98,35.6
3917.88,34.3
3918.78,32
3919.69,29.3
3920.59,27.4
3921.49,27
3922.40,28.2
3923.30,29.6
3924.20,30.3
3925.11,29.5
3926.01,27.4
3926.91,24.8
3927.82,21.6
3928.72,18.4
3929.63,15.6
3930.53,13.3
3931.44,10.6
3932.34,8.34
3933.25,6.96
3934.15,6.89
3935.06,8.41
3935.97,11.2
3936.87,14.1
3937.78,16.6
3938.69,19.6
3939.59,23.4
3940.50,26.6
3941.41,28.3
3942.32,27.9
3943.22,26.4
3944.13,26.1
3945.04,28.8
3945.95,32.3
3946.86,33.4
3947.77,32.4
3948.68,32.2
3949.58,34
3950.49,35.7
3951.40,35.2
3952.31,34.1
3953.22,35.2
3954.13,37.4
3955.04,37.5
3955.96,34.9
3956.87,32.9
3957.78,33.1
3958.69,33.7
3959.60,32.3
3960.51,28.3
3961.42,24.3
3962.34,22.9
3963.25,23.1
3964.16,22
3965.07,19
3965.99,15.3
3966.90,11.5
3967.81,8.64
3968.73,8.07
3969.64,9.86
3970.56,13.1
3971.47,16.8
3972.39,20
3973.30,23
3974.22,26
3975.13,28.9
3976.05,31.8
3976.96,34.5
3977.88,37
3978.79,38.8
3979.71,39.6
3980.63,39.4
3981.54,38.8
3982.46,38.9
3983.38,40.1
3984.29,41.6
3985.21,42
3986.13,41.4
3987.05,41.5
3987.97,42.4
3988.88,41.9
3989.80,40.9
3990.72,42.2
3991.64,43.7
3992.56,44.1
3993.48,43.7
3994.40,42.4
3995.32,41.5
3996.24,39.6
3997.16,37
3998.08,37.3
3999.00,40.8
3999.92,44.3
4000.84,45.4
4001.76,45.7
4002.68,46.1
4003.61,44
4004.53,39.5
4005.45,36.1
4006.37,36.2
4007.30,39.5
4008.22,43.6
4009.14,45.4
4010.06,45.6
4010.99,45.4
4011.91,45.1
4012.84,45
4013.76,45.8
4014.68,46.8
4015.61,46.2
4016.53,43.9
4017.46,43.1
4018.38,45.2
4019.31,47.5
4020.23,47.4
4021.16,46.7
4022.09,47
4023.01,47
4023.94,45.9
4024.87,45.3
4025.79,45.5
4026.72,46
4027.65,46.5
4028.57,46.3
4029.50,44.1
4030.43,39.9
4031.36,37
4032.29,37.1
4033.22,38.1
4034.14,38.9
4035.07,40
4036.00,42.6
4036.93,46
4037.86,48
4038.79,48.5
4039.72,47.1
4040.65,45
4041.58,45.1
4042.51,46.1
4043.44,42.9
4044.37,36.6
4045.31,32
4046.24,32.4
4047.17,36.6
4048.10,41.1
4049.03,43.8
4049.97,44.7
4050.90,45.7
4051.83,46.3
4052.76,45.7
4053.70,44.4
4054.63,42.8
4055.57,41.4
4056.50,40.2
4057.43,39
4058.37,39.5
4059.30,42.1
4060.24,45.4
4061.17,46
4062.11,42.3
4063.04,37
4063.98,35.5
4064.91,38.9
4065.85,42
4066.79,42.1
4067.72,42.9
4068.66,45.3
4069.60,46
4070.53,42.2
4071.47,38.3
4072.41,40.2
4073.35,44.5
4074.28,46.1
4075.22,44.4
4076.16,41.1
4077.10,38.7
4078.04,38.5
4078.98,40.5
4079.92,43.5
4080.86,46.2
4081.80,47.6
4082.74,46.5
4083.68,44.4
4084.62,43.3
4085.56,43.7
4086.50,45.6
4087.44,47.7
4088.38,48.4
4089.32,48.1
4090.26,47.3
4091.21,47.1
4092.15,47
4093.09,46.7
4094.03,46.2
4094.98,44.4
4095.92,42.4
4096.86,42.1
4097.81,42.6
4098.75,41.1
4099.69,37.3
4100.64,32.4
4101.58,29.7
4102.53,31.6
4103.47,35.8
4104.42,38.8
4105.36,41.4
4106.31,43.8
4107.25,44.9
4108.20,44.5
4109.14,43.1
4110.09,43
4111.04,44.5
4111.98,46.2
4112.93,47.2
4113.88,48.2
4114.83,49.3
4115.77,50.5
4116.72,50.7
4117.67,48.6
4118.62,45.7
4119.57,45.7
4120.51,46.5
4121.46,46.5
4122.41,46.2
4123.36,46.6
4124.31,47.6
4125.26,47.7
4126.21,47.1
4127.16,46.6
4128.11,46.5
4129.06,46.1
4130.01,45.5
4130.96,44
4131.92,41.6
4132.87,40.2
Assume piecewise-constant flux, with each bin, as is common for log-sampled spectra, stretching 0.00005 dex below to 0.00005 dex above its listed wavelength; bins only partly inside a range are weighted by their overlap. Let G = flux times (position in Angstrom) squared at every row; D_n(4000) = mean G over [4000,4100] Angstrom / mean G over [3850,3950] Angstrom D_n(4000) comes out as 1.6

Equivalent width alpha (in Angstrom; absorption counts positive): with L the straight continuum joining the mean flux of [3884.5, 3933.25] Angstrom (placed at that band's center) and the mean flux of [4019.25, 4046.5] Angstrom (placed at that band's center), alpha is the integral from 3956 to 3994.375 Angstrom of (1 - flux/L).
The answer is 6.52 Angstrom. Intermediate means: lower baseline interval 29.6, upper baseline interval 43.3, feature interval 30.9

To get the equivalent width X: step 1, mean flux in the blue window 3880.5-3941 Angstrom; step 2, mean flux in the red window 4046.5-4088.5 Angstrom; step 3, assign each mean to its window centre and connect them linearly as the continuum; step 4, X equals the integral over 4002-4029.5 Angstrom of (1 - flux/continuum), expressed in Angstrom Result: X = -4.9 Angstrom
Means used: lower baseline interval 27.8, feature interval 44.6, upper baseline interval 42.8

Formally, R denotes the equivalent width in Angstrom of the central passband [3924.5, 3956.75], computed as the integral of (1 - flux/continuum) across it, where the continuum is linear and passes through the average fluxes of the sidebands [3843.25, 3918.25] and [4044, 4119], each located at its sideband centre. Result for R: 9.7 Angstrom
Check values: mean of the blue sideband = 31.7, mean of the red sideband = 42.8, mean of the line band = 24.6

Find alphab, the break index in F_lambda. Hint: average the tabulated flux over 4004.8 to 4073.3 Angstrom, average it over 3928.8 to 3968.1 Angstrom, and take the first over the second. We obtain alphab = 1.77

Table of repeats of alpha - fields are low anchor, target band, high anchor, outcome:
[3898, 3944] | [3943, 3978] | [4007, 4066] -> 5.9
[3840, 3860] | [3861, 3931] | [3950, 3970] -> -4.9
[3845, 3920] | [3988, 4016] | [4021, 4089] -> -2.3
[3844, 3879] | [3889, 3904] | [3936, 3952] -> -1.6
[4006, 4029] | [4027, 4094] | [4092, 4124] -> 2.2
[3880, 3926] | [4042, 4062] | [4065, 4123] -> -0.3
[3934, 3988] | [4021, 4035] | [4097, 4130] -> -3.3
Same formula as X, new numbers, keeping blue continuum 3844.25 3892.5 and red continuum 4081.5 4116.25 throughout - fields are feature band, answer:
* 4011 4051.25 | -3.93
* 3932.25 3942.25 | 5.27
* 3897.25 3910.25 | -0.30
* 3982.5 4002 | -2.25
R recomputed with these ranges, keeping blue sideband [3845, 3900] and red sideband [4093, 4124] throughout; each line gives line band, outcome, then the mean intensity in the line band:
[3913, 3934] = 4.8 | 25.7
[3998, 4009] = -1.2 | 41.8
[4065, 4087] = -0.8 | 43.1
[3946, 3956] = 0.1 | 34.6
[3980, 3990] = -1.1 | 40.8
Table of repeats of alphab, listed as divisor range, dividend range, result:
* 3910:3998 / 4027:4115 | 1.45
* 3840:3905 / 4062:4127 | 1.42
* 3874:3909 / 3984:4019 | 1.38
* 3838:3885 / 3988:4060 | 1.43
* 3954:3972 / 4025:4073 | 1.84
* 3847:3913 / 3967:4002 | 1.11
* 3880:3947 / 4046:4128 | 1.55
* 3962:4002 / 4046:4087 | 1.29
